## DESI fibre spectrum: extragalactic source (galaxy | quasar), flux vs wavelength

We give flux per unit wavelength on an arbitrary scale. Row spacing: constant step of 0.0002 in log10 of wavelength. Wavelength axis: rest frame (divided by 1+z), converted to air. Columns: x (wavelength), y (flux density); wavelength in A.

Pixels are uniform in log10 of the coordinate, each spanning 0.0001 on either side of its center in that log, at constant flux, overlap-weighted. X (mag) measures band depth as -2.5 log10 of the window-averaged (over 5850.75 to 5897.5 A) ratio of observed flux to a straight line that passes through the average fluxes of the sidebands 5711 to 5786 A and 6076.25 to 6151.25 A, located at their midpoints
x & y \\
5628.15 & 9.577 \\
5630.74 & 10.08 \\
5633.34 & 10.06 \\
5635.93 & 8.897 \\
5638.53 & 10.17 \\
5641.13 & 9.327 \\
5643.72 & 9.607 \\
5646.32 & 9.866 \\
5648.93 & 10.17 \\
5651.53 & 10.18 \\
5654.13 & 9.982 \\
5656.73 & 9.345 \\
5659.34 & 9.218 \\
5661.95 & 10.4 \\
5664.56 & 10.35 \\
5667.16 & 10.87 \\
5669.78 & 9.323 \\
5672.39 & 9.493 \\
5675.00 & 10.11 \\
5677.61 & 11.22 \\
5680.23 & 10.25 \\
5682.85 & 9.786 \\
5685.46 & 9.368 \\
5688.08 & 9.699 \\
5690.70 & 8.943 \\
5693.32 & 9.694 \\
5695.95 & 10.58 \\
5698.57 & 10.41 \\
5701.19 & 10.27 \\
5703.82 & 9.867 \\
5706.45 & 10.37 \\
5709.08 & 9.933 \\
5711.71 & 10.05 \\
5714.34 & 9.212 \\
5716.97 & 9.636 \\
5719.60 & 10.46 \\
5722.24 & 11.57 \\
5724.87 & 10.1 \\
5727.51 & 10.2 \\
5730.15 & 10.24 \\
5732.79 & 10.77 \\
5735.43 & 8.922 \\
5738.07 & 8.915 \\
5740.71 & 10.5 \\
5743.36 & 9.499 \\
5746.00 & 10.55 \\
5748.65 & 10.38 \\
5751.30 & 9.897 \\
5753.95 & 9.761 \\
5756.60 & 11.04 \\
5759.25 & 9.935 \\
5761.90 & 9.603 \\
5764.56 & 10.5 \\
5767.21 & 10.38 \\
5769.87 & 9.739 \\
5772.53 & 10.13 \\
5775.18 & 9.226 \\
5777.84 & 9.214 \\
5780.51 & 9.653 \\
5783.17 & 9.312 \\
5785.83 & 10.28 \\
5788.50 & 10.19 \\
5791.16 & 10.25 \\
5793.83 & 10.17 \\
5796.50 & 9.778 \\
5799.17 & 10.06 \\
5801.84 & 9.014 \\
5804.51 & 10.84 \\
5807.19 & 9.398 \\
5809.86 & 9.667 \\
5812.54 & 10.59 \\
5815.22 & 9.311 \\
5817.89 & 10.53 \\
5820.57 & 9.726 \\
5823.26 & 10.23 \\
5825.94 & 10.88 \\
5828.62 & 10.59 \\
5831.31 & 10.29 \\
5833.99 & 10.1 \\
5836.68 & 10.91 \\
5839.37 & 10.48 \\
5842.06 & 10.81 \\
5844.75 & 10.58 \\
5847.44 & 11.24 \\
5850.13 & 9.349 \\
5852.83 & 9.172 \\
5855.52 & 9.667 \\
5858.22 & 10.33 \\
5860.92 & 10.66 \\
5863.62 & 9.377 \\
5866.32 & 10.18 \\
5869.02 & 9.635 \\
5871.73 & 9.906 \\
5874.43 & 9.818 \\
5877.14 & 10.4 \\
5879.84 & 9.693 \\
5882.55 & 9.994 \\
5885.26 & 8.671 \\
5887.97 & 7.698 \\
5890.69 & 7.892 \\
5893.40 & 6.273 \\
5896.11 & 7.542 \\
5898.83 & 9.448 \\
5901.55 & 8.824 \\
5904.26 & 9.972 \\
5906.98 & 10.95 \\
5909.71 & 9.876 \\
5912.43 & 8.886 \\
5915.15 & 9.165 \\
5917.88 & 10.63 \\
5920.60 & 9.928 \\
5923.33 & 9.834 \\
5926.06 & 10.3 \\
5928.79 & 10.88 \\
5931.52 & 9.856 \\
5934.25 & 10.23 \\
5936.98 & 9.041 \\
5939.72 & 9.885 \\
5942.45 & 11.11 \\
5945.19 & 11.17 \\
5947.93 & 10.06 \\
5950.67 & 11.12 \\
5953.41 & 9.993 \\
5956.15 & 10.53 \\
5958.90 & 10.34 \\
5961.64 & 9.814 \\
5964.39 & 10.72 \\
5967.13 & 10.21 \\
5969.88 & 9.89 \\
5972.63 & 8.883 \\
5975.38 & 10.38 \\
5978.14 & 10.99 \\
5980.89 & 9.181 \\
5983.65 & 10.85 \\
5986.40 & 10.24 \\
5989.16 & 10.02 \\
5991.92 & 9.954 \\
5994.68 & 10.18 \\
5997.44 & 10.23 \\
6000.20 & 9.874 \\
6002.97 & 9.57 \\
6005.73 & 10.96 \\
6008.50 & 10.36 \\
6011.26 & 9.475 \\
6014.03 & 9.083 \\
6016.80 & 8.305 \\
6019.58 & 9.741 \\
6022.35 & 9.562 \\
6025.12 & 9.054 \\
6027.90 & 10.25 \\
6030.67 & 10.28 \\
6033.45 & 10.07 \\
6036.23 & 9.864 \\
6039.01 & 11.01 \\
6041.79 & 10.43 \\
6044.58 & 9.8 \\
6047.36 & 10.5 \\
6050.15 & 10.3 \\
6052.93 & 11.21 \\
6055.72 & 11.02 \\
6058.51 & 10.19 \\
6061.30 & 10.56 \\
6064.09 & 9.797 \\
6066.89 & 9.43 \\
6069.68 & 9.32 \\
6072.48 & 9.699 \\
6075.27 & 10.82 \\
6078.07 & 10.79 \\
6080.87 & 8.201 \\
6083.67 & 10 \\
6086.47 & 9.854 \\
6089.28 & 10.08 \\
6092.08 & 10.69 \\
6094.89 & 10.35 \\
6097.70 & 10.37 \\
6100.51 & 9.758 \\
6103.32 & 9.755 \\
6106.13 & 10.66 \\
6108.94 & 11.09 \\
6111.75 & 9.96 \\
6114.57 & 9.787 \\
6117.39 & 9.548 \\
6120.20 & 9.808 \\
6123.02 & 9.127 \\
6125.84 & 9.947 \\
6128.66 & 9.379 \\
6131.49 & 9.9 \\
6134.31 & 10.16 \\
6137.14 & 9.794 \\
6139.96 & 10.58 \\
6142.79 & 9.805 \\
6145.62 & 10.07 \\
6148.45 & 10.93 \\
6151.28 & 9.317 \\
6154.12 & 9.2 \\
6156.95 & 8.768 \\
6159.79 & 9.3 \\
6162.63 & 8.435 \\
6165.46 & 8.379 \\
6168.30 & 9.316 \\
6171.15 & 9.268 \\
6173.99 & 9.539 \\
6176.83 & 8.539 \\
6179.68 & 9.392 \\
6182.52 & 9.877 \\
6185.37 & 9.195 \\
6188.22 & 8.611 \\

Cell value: 0.09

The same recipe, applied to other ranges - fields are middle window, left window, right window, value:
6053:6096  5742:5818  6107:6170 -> -0.04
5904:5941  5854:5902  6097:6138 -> -0.07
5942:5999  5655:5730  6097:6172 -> -0.05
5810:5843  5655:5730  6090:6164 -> -0.04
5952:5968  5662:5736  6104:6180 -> -0.05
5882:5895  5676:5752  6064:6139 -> 0.24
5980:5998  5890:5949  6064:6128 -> -0.04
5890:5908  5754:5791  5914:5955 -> 0.17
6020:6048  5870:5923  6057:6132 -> -0.03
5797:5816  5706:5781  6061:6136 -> 0.02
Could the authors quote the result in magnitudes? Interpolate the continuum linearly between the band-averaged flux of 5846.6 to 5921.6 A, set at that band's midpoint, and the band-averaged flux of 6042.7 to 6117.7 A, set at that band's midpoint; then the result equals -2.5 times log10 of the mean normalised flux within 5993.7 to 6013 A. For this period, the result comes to -0.02 mag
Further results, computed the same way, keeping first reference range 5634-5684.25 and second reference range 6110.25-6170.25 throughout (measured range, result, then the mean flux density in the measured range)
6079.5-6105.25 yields -0.03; 9.91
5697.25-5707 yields -0.03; 10.2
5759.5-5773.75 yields -0.02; 10.1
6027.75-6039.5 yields -0.06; 10.2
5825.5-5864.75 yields -0.05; 10.3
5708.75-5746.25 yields -0.02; 10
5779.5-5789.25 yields 0.00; 9.85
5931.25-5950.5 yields -0.06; 10.3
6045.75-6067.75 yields -0.08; 10.4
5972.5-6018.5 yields -0.03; 9.94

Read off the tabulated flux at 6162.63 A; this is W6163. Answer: 8.435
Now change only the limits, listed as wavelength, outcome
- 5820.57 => 9.726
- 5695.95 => 10.58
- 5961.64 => 9.814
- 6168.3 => 9.316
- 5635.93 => 8.897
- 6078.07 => 10.79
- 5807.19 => 9.398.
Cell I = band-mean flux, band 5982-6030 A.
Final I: 9.87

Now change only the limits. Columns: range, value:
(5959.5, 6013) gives 10.1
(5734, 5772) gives 9.98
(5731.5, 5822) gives 9.93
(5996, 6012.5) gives 10.1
